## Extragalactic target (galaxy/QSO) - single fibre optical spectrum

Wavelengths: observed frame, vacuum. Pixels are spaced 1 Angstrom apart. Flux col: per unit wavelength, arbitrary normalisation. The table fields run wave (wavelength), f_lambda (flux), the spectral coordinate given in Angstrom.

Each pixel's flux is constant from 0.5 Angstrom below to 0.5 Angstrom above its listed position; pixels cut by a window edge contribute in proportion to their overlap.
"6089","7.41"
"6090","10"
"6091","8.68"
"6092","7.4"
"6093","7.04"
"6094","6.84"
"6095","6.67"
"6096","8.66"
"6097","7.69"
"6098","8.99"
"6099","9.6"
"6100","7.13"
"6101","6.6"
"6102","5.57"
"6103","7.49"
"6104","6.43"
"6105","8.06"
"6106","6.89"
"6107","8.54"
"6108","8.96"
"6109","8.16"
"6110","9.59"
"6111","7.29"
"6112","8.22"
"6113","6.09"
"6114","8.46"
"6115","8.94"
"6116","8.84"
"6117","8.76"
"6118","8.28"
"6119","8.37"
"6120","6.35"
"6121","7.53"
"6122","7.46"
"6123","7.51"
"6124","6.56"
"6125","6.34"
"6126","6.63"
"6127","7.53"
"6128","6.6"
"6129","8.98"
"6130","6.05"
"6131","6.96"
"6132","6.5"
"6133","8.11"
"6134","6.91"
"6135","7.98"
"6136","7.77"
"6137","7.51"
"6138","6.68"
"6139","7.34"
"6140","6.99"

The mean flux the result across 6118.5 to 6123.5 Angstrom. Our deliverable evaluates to 7.44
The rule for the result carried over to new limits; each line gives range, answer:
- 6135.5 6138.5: 7.32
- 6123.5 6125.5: 6.45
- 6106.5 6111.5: 8.51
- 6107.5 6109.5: 8.56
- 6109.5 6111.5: 8.44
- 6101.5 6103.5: 6.53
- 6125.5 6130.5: 7.16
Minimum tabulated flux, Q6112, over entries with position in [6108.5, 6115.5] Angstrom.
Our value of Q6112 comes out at 6.09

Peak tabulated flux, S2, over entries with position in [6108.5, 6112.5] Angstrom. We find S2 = 9.59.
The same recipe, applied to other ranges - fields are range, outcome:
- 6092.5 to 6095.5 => 7.04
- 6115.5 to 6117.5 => 8.84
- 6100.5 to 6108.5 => 8.96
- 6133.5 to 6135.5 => 7.98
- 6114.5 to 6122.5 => 8.94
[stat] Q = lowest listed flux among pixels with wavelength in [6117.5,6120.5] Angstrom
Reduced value 6.35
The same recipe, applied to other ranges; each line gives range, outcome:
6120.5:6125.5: 6.34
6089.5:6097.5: 6.67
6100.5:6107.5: 5.57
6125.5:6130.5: 6.05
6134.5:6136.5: 7.77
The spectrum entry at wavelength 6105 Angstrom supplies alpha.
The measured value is 8.06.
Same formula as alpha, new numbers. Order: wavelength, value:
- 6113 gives 6.09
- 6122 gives 7.46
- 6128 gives 6.6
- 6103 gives 7.49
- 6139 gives 7.34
